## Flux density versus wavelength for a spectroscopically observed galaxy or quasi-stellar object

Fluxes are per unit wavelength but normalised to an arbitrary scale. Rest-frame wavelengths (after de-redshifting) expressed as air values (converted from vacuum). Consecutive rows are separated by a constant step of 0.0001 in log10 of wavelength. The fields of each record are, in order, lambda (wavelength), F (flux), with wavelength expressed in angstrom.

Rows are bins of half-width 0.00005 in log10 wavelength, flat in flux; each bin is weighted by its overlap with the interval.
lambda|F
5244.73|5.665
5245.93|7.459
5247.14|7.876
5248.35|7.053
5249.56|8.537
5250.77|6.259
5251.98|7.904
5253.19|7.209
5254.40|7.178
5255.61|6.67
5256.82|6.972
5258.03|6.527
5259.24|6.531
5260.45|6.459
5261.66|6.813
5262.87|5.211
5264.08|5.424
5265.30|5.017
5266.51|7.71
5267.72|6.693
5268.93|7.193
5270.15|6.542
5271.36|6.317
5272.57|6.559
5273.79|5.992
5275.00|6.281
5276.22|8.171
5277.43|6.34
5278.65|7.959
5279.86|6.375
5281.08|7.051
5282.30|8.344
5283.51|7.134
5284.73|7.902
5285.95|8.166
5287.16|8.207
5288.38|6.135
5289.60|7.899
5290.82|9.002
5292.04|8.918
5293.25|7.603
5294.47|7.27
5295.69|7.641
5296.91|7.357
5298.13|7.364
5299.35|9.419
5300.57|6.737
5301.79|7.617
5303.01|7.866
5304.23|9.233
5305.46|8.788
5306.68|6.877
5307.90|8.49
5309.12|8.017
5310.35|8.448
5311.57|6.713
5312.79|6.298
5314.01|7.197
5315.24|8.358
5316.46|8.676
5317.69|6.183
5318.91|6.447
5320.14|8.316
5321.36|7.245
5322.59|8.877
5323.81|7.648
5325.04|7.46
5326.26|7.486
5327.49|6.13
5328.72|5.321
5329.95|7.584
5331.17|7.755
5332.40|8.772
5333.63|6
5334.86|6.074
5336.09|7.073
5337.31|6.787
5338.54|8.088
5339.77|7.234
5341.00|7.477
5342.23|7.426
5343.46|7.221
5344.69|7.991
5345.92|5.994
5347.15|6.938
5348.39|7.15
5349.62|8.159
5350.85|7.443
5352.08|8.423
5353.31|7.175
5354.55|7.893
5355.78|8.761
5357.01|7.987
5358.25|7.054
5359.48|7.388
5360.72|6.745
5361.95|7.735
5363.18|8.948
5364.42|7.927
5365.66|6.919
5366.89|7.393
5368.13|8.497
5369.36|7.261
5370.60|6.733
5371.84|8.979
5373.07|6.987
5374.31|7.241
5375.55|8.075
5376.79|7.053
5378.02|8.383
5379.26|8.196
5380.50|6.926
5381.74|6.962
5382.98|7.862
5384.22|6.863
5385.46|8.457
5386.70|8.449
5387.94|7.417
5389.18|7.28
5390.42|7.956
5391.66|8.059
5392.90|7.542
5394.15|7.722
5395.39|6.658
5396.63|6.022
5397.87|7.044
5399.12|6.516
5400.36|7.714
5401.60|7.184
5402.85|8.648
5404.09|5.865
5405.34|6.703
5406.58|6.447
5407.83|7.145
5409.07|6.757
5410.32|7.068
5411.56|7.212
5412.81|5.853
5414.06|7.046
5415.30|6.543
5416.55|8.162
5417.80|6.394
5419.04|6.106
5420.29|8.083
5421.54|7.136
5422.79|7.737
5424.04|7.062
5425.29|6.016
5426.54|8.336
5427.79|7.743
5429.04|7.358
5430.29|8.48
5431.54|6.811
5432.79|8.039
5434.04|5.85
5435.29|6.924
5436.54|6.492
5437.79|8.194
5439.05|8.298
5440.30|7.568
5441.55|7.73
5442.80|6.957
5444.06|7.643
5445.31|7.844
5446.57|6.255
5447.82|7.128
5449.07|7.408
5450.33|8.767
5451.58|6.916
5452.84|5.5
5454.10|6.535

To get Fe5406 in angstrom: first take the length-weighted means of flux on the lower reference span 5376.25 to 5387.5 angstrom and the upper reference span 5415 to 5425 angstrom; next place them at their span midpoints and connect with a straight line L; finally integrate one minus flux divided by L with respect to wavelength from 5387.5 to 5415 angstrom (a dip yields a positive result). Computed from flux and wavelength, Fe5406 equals 1.2 angstrom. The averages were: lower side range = 7.69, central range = 7.08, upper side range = 7.13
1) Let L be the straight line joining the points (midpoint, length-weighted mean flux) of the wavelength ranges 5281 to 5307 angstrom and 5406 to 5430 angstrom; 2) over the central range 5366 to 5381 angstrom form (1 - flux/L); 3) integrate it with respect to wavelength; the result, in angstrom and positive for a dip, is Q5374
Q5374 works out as -0.6 angstrom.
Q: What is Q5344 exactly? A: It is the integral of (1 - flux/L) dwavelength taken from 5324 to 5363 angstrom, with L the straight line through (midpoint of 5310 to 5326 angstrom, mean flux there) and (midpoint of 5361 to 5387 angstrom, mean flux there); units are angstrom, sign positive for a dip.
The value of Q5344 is 1.3 angstrom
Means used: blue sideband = 7.52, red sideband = 7.69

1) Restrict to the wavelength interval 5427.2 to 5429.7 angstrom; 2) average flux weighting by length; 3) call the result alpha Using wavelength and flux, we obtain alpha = 7.56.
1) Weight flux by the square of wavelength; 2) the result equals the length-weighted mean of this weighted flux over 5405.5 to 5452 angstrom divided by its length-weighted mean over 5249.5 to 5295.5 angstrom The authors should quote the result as 1.1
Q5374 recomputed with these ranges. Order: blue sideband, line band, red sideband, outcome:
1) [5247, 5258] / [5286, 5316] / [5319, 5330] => -2.30 angstrom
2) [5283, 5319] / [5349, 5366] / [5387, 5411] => -0.81 angstrom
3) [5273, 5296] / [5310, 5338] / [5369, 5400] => 0.87 angstrom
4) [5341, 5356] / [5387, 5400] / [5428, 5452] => 0.35 angstrom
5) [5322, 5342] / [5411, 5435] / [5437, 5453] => 0.82 angstrom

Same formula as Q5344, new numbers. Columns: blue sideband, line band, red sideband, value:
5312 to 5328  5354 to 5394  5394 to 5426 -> -3.10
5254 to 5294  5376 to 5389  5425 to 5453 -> -0.73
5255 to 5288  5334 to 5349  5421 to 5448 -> -0.10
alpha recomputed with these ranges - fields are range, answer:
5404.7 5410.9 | 6.82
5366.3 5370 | 7.71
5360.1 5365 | 7.84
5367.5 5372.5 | 7.86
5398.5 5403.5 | 7.51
